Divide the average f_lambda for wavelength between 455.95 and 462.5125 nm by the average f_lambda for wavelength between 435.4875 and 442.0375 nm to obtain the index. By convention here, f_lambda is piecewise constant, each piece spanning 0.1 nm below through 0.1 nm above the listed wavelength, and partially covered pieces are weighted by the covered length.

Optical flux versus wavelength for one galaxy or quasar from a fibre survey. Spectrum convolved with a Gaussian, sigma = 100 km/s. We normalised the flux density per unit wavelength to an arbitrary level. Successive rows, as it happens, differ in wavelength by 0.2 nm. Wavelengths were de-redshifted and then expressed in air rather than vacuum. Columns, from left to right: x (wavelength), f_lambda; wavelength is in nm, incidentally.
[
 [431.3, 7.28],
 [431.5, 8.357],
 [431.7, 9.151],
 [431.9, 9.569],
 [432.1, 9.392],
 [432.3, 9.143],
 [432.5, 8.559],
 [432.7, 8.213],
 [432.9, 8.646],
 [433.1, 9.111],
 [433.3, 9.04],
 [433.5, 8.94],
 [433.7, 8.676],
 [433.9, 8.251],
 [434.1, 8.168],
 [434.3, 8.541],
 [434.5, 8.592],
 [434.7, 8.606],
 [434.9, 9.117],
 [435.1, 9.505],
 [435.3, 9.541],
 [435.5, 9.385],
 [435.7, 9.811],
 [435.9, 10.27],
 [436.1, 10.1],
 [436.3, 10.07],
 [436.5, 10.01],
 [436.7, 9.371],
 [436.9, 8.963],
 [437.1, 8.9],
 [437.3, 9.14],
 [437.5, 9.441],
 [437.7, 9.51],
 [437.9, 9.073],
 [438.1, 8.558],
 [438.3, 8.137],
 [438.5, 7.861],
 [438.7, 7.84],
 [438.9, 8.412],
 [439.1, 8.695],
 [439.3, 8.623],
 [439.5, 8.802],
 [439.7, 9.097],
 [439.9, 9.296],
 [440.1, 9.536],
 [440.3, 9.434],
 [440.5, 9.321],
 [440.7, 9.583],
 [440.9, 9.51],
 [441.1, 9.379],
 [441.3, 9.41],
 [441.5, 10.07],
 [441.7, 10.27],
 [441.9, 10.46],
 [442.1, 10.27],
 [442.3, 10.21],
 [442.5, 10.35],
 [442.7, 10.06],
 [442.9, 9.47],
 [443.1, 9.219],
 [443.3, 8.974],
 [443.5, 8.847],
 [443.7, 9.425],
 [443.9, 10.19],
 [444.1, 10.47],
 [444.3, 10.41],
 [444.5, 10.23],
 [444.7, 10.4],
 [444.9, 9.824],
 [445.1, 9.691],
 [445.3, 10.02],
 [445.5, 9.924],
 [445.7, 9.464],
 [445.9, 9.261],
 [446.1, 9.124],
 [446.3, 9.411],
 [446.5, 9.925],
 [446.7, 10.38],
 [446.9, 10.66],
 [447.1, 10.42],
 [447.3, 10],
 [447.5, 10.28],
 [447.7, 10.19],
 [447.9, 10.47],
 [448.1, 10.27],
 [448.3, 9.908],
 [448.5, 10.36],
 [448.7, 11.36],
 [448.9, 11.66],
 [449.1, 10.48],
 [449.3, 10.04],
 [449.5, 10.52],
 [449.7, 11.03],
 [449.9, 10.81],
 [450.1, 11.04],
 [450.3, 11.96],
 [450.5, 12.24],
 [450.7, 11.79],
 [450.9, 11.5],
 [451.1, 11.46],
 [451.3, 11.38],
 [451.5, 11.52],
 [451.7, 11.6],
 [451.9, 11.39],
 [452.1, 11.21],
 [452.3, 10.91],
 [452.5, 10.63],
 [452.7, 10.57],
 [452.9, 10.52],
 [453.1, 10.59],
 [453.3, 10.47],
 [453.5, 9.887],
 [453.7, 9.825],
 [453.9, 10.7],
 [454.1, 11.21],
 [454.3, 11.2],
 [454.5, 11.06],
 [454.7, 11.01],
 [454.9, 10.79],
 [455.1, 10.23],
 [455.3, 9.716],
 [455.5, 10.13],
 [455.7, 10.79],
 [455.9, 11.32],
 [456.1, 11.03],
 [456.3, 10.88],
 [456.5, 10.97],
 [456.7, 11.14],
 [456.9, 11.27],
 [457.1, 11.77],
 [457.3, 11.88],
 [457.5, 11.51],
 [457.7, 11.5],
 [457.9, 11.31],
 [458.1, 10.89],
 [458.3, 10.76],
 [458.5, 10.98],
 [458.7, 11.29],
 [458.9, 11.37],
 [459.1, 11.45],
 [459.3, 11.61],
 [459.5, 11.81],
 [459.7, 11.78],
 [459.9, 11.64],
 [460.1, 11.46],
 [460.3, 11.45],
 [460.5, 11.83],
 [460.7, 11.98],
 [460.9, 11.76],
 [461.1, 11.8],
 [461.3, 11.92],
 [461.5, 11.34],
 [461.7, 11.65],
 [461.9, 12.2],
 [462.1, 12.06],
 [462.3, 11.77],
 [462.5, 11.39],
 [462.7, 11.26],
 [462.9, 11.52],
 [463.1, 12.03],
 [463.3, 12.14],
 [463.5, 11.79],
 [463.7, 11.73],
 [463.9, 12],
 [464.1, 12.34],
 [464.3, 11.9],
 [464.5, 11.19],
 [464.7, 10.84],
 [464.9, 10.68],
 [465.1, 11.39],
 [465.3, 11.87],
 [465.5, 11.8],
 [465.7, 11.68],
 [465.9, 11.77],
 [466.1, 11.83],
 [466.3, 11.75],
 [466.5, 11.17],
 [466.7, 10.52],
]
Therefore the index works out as 1.24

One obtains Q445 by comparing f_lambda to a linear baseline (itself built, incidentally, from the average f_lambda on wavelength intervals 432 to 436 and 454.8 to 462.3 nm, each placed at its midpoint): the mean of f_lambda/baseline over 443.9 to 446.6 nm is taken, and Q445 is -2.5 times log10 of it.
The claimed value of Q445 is 0.02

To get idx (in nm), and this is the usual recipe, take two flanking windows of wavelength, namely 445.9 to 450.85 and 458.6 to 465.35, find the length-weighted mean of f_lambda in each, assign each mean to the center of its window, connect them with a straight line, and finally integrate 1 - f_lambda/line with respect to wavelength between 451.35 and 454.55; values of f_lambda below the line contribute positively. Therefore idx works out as 0.030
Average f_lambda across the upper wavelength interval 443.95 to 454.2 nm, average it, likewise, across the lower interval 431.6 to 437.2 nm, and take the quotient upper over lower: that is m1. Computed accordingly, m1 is 1.2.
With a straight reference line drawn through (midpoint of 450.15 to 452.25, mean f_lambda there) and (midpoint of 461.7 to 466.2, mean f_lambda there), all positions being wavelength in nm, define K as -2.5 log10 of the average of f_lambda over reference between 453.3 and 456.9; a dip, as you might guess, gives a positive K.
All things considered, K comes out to 0.09 mag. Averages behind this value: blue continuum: 11.6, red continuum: 11.7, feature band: 10.7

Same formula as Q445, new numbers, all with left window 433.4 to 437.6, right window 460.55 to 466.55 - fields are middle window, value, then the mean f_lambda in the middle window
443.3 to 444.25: 0.028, 9.69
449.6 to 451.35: -0.092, 11.5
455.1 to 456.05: 0.050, 10.5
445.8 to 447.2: 0.033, 9.88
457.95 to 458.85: 0.021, 11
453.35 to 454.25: 0.038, 10.5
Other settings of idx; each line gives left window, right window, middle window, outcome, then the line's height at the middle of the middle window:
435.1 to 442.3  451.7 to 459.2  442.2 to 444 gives 0.02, 9.75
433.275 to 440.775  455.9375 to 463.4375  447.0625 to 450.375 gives -0.10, 10.3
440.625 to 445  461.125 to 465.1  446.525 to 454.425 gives -0.21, 10.5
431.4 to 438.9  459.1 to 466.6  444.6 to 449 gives 0.00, 10.1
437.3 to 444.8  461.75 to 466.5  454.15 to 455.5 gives 0.02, 10.8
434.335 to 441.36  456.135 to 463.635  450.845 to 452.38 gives -0.10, 10.6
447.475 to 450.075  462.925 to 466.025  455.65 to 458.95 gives -0.01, 11.2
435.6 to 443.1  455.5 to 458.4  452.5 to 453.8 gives 0.05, 10.8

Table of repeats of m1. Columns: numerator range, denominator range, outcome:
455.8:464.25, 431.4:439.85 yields 1.29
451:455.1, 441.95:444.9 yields 1.10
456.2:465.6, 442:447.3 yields 1.17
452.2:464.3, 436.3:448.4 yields 1.18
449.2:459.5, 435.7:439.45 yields 1.22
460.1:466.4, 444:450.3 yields 1.14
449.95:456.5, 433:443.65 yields 1.19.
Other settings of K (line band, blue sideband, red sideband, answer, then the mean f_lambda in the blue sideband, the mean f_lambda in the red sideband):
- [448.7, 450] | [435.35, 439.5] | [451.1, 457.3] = -0.04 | 9.11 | 10.9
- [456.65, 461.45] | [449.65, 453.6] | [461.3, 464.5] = 0.01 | 11.1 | 11.8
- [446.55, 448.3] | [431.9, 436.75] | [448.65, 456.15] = 0.01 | 9.13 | 10.9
